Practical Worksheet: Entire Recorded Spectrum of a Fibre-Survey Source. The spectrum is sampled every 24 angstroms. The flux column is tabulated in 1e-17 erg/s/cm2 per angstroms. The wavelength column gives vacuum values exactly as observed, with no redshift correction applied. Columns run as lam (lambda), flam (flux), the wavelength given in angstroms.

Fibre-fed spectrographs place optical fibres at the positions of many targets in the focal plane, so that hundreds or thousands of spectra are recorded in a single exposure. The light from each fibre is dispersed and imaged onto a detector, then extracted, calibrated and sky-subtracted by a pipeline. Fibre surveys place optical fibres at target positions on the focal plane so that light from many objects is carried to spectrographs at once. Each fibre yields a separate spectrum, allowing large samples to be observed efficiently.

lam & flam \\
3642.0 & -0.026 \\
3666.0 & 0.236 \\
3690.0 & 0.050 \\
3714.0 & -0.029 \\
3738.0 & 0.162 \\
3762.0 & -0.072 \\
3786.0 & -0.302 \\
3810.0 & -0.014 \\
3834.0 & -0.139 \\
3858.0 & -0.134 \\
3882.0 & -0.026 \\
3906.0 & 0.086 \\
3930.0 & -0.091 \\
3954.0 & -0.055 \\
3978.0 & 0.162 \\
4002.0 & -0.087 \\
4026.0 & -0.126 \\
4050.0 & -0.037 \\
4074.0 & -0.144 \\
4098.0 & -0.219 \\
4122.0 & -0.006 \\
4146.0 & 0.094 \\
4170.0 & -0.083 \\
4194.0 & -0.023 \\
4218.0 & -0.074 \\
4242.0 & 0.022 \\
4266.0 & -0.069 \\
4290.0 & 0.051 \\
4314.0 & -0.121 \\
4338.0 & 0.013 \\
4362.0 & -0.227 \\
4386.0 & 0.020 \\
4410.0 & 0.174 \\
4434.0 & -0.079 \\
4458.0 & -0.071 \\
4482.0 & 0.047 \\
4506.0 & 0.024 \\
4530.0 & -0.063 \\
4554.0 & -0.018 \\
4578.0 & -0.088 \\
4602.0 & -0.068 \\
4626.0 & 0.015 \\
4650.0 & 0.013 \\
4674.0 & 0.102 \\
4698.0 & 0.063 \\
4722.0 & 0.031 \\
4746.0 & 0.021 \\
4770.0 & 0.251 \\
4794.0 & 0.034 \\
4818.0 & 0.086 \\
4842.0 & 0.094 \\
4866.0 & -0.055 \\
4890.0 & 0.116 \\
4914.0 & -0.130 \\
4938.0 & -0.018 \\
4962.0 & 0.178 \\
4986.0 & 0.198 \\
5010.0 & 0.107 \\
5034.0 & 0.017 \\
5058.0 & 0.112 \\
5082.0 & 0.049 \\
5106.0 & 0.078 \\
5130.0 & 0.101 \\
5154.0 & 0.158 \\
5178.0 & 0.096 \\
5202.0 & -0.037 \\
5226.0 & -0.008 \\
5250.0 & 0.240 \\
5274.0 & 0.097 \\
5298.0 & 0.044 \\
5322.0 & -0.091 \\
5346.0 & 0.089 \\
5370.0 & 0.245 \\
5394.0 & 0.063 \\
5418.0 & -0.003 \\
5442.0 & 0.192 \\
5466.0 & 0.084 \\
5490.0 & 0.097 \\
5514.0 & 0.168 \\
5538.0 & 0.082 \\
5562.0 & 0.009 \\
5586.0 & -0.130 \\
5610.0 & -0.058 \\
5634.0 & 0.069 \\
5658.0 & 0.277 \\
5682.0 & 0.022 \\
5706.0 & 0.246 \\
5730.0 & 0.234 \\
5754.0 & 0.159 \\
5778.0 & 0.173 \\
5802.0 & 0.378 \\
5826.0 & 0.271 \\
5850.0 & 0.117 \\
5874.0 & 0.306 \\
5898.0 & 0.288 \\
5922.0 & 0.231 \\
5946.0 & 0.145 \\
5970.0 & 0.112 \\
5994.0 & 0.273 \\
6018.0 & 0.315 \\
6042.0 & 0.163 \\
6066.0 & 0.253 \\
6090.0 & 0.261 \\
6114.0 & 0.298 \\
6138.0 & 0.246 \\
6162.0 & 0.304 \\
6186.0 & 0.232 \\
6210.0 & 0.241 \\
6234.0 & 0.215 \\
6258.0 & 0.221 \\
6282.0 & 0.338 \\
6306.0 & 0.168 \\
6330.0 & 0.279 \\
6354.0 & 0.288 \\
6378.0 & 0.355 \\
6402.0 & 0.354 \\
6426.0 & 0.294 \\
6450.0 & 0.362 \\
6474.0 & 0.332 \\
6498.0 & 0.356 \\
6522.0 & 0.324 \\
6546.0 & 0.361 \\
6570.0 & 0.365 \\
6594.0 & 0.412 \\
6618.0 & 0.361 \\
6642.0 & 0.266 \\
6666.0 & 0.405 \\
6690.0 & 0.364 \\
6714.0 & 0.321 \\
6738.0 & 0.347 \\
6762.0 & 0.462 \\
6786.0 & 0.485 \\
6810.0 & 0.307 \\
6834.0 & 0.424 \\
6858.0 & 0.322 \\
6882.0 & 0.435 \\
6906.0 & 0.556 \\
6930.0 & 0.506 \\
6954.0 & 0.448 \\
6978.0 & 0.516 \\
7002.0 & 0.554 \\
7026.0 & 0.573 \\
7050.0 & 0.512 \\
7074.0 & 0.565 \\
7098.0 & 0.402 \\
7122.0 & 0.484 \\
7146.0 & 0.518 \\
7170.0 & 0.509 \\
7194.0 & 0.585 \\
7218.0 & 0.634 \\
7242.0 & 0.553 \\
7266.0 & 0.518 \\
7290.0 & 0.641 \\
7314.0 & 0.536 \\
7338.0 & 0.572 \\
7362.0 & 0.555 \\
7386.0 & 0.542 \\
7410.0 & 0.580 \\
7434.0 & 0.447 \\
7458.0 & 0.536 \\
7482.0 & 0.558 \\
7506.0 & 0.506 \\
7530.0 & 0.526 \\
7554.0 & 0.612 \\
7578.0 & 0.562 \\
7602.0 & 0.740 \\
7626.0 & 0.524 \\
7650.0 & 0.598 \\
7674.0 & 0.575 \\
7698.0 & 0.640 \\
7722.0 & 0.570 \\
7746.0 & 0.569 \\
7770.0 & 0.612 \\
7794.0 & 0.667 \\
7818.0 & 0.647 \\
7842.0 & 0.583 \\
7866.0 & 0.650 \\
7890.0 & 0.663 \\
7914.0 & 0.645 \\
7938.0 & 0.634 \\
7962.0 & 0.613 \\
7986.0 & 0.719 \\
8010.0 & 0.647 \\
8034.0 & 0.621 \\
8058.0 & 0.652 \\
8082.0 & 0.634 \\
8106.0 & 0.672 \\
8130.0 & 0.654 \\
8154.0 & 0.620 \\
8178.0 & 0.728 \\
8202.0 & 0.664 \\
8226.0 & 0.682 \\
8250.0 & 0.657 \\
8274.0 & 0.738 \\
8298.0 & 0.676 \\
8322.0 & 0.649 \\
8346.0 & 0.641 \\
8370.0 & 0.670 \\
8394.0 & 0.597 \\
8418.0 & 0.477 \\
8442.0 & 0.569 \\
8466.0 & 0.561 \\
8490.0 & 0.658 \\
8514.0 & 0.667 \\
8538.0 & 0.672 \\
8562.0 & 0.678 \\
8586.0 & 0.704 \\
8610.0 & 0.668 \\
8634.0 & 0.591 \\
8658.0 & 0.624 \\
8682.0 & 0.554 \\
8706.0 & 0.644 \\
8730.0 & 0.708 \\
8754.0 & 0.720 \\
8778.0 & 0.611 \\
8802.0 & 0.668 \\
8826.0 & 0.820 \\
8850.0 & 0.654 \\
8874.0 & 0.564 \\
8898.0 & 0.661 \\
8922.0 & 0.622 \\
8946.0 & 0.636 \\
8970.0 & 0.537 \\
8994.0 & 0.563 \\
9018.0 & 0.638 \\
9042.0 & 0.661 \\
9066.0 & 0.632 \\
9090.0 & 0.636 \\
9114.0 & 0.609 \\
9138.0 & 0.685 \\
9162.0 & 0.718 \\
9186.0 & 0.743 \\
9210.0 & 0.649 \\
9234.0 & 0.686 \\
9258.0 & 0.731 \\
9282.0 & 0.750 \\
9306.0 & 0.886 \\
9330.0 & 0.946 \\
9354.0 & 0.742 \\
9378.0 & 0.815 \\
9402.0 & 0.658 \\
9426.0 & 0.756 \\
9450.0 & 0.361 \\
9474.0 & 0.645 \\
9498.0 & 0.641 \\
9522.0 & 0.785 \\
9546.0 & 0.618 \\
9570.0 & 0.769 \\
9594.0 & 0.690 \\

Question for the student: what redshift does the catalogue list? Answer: 0.73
